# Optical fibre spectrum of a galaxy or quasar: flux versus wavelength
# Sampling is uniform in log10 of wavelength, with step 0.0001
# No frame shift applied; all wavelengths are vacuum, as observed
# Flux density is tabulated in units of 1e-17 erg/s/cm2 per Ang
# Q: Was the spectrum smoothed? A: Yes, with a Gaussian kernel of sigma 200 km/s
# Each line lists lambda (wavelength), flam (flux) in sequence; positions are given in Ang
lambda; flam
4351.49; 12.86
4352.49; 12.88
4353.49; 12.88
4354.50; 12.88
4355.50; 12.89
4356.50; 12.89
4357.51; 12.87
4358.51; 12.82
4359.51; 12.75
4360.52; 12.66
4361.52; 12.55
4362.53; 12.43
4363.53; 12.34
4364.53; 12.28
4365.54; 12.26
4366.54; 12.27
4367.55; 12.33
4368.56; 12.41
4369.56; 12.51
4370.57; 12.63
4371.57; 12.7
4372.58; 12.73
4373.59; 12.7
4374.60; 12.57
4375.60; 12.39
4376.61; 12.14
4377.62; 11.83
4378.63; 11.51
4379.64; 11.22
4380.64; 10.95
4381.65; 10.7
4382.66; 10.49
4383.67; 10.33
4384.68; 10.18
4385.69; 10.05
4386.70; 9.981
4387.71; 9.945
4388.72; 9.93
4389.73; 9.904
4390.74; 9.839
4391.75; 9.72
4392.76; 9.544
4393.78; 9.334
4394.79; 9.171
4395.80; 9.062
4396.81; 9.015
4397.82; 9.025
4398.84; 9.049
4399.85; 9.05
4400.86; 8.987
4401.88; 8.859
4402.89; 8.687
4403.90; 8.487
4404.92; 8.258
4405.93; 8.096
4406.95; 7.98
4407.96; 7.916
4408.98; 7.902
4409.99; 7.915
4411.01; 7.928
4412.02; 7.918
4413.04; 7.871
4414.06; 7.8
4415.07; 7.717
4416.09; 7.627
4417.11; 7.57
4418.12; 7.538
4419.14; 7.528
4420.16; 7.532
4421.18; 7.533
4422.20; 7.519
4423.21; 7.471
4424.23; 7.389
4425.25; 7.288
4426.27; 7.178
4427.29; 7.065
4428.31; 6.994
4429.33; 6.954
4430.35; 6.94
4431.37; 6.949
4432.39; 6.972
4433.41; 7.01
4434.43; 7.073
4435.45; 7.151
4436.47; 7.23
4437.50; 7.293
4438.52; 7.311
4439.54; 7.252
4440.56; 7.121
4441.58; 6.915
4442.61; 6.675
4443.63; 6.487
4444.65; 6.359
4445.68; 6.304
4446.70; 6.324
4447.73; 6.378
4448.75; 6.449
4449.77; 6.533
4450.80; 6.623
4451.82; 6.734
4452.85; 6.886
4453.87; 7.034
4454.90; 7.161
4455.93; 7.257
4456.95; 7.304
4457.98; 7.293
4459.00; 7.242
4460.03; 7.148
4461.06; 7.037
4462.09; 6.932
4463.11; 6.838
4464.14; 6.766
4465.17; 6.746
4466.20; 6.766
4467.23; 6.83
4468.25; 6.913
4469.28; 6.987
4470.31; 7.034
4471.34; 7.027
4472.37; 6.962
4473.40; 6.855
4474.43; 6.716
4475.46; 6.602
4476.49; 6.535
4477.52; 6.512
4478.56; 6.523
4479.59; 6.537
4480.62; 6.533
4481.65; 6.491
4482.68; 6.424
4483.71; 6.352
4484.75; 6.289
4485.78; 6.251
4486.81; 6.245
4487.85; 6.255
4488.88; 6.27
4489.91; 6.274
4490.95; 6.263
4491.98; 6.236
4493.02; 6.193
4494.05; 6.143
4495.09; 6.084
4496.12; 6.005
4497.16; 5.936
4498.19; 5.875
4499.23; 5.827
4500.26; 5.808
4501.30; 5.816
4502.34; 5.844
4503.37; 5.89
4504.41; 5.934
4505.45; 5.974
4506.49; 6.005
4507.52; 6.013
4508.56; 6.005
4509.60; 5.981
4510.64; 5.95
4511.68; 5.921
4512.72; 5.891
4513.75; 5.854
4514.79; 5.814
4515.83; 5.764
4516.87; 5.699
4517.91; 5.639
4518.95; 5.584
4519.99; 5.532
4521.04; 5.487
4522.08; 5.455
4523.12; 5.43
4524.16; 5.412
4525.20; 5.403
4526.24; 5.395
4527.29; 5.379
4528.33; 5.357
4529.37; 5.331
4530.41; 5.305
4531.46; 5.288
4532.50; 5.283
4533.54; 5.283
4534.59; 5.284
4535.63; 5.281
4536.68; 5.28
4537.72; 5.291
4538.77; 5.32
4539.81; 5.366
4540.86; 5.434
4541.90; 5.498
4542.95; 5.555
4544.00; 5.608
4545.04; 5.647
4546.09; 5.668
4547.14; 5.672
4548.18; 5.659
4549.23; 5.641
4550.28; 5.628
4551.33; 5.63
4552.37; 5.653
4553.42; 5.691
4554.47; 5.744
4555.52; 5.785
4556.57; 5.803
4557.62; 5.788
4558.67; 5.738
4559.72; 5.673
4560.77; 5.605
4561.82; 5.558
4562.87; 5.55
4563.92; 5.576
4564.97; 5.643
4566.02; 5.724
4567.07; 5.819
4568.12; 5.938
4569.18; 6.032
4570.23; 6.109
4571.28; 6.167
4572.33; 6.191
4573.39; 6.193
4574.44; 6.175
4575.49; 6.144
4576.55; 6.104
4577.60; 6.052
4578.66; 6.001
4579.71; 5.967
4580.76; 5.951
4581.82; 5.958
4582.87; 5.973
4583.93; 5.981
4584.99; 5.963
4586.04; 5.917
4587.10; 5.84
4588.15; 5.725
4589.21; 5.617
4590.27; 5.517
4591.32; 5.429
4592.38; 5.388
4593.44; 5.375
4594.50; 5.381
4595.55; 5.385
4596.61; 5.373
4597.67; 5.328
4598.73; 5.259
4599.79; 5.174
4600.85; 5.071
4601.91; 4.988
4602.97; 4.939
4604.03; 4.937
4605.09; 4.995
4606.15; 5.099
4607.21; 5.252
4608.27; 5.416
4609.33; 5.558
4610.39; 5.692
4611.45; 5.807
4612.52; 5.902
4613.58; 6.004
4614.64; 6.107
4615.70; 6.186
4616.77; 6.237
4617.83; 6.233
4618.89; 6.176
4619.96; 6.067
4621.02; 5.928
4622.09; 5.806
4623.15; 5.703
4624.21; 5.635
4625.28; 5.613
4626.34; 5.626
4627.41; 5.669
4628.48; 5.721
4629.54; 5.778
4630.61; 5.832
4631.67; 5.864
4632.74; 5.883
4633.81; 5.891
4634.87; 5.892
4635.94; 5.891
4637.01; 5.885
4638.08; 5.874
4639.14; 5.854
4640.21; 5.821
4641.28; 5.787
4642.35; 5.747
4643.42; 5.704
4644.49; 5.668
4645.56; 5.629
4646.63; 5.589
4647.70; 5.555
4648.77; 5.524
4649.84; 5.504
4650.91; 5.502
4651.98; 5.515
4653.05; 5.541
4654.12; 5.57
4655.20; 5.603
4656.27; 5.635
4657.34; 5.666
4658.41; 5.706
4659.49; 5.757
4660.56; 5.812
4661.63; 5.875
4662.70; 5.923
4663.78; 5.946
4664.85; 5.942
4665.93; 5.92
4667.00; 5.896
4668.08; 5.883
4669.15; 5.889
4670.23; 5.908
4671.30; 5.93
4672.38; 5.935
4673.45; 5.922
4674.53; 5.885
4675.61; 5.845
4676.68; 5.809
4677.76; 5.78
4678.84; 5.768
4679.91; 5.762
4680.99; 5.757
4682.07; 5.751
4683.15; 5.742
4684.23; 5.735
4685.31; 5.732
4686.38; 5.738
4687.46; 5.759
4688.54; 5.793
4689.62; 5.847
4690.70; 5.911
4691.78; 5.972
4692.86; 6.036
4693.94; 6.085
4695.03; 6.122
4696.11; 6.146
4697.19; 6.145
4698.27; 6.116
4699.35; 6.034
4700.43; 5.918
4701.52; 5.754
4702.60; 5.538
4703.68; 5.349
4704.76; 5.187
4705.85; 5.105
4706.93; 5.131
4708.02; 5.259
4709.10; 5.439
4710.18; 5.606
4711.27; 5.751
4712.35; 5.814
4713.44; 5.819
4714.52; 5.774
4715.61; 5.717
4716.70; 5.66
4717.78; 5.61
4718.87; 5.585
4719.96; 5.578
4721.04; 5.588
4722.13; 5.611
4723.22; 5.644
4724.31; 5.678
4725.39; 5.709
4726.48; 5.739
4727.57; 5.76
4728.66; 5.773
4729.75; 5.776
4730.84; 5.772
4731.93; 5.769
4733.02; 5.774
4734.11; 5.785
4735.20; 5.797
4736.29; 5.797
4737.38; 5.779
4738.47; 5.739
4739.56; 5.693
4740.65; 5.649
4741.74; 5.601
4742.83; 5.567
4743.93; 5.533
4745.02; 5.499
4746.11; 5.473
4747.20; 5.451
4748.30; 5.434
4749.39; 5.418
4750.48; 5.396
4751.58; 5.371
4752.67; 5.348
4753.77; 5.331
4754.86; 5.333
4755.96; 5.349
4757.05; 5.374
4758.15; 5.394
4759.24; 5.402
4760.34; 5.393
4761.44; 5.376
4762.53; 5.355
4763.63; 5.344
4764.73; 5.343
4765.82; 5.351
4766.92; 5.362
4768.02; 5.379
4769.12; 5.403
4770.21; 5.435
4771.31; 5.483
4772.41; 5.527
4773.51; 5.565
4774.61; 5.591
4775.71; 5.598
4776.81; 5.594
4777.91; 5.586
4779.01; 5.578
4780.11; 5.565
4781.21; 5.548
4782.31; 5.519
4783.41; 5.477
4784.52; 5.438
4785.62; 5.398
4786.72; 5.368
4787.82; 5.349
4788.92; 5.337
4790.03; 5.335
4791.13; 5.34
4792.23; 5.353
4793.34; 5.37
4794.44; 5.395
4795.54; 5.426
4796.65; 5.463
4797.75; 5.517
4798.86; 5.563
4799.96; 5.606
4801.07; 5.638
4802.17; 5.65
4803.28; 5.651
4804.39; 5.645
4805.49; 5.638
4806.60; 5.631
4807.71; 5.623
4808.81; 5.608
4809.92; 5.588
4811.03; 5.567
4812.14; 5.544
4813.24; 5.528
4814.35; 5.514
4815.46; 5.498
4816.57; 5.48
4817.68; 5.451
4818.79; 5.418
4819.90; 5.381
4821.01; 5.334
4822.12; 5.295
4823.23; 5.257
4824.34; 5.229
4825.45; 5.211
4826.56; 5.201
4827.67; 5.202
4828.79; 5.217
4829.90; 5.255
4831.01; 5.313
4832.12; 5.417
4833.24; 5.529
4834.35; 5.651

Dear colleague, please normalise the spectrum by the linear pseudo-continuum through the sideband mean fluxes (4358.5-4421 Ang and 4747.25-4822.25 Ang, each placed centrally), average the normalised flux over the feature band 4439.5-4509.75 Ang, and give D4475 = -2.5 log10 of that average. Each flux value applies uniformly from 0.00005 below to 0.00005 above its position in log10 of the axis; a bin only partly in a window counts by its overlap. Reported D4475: 0.362 mag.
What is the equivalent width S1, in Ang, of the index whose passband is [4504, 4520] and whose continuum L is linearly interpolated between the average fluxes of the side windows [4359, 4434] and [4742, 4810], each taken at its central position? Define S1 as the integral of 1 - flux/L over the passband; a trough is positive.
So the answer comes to 4.7 Ang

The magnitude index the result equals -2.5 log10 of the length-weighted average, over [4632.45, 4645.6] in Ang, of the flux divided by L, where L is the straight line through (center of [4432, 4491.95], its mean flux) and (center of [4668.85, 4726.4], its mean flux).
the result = 0.03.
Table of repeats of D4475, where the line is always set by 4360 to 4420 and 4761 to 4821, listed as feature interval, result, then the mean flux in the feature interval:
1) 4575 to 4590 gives 0.31 mag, 5.93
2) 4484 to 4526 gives 0.43 mag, 5.9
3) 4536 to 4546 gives 0.46 mag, 5.45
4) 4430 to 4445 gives 0.33 mag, 6.99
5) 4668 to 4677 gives 0.16 mag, 5.9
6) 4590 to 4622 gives 0.34 mag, 5.54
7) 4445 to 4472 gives 0.33 mag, 6.86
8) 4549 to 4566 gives 0.39 mag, 5.67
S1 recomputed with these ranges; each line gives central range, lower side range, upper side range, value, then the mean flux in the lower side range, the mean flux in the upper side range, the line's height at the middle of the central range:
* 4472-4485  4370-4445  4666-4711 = 2.3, 8.76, 5.78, 8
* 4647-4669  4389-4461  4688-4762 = 1.3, 7.65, 5.64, 6.09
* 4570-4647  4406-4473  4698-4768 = 6.2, 7.15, 5.56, 6.24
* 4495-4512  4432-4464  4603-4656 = 1.6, 6.91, 5.71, 6.55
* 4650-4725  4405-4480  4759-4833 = 2.6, 7.11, 5.45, 5.96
